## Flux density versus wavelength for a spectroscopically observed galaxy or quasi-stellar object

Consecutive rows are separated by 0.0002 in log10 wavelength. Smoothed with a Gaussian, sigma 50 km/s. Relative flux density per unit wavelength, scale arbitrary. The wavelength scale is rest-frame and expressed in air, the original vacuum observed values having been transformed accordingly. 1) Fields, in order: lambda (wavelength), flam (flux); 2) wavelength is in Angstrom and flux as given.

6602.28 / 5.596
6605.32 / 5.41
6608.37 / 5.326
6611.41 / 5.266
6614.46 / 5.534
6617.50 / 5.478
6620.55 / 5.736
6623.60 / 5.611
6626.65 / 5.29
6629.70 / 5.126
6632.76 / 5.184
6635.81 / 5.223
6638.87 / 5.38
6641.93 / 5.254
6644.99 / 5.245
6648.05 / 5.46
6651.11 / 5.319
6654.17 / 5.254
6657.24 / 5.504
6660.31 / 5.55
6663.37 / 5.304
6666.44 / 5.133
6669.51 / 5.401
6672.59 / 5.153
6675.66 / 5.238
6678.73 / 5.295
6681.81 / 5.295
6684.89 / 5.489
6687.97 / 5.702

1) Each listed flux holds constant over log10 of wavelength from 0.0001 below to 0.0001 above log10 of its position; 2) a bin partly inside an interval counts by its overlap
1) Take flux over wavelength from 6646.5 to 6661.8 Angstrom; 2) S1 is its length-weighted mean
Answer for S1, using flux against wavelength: 5.42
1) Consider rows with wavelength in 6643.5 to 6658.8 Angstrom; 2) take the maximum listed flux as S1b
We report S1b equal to 5.504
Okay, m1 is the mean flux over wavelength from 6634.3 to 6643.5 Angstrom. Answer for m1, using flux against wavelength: 5.28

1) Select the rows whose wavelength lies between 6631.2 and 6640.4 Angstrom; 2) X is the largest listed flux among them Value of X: 5.38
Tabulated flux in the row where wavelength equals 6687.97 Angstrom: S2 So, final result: 5.702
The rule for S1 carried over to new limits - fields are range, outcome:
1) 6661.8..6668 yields 5.23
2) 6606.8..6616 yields 5.38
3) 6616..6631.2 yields 5.45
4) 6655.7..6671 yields 5.38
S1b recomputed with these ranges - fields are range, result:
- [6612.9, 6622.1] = 5.736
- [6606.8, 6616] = 5.534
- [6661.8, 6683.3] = 5.401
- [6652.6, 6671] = 5.55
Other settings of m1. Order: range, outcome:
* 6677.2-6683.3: 5.29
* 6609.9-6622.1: 5.5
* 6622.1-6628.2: 5.45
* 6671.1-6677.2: 5.2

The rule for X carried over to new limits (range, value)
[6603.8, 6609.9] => 5.41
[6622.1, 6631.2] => 5.611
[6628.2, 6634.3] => 5.184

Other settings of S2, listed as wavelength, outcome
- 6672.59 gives 5.153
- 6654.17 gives 5.254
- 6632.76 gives 5.184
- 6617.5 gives 5.478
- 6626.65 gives 5.29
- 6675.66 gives 5.238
